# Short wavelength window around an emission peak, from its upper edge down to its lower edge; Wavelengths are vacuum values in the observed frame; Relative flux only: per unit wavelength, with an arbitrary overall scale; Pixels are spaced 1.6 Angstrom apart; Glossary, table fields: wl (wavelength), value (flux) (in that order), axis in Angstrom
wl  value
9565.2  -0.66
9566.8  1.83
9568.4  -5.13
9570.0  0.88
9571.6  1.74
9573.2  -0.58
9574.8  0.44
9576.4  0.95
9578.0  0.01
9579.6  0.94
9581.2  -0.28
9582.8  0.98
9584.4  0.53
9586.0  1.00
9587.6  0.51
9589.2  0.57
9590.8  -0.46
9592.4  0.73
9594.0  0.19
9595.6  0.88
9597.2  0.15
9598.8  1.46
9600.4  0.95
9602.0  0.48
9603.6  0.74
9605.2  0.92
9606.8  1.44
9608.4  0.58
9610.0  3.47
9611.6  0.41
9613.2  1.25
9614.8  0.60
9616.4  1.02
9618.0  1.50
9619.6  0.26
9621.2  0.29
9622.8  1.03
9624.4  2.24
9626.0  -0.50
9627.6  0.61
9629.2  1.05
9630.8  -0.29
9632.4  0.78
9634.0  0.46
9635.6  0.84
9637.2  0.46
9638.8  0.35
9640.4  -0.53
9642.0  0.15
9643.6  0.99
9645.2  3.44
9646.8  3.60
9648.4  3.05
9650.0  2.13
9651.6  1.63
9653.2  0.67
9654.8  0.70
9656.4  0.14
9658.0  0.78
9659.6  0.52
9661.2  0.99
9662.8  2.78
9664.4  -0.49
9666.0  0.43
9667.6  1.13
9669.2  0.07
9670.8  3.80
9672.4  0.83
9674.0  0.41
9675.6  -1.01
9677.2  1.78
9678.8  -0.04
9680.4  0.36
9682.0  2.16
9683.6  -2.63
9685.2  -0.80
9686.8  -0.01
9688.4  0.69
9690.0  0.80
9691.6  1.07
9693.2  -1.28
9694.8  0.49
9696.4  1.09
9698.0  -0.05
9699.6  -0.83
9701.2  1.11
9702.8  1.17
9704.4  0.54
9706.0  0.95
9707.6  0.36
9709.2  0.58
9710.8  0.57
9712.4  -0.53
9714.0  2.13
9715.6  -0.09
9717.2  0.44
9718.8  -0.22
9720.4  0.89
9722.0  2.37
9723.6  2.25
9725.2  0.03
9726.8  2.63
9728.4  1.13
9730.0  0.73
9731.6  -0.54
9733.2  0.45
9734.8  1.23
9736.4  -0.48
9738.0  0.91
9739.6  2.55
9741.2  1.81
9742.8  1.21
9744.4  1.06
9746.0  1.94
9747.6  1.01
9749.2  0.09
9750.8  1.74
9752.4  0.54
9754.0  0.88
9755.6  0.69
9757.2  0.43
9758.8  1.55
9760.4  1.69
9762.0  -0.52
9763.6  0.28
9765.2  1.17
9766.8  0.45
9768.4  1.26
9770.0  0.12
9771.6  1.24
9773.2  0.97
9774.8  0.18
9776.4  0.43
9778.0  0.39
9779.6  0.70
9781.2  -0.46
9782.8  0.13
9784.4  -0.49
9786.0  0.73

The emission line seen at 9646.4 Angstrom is H-beta 4861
